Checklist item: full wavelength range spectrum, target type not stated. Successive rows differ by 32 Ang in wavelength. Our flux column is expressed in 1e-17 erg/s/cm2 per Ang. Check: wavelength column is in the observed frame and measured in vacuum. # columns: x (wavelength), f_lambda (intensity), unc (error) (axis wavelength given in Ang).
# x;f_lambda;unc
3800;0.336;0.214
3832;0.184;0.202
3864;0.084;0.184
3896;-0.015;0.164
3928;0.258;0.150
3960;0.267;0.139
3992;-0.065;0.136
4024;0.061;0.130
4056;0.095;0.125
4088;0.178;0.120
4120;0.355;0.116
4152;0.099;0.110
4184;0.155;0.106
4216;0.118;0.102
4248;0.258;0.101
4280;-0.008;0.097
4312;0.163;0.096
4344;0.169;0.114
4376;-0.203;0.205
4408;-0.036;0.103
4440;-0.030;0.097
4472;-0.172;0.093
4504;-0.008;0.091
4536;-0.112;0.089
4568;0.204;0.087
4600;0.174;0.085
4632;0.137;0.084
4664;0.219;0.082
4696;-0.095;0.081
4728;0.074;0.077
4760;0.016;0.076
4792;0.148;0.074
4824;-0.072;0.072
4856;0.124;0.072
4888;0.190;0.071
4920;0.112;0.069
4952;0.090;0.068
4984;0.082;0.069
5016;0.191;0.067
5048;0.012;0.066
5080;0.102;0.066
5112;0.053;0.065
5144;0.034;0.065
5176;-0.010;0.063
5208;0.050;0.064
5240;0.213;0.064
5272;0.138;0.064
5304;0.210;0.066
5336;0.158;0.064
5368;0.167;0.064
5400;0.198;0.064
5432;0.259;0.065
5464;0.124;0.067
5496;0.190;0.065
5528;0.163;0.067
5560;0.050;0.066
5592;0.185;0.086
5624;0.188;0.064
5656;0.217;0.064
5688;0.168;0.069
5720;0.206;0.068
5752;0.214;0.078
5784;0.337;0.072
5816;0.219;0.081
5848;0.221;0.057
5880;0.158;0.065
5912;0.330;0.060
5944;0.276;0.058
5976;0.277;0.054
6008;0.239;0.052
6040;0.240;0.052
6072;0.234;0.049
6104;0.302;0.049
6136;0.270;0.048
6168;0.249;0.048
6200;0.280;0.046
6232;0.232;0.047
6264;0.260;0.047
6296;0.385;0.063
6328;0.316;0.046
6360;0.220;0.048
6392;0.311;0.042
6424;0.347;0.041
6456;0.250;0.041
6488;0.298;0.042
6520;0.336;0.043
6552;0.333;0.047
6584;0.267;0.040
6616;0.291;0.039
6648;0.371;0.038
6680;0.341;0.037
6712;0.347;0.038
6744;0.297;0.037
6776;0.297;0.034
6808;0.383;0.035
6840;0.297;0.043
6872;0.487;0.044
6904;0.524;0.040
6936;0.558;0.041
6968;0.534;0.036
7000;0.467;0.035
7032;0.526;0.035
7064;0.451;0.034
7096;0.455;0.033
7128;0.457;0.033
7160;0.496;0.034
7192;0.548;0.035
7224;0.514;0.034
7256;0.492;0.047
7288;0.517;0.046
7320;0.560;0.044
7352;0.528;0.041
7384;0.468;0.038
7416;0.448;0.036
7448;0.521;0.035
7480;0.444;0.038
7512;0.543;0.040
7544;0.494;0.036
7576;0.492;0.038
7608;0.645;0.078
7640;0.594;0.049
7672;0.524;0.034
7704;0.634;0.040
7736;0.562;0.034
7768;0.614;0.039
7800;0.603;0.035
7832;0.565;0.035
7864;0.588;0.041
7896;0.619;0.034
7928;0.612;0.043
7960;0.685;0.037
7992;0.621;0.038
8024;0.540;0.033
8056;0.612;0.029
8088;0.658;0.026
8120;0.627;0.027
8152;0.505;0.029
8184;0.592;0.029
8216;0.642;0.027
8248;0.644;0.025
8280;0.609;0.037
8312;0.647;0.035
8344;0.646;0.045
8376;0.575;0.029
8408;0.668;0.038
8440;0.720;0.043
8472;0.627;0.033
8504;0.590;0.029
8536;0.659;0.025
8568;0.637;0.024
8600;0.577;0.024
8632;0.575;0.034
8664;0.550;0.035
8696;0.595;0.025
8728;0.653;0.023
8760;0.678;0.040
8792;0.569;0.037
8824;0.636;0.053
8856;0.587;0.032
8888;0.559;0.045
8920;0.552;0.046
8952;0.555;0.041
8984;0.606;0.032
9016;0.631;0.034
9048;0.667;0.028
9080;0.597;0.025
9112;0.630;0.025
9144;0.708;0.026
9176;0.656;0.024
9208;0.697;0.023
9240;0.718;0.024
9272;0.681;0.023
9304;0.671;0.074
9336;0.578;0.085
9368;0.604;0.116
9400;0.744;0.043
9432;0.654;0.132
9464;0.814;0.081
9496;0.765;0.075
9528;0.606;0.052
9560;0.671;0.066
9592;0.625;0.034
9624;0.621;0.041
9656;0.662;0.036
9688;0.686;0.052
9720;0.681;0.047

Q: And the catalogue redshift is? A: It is 0.72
